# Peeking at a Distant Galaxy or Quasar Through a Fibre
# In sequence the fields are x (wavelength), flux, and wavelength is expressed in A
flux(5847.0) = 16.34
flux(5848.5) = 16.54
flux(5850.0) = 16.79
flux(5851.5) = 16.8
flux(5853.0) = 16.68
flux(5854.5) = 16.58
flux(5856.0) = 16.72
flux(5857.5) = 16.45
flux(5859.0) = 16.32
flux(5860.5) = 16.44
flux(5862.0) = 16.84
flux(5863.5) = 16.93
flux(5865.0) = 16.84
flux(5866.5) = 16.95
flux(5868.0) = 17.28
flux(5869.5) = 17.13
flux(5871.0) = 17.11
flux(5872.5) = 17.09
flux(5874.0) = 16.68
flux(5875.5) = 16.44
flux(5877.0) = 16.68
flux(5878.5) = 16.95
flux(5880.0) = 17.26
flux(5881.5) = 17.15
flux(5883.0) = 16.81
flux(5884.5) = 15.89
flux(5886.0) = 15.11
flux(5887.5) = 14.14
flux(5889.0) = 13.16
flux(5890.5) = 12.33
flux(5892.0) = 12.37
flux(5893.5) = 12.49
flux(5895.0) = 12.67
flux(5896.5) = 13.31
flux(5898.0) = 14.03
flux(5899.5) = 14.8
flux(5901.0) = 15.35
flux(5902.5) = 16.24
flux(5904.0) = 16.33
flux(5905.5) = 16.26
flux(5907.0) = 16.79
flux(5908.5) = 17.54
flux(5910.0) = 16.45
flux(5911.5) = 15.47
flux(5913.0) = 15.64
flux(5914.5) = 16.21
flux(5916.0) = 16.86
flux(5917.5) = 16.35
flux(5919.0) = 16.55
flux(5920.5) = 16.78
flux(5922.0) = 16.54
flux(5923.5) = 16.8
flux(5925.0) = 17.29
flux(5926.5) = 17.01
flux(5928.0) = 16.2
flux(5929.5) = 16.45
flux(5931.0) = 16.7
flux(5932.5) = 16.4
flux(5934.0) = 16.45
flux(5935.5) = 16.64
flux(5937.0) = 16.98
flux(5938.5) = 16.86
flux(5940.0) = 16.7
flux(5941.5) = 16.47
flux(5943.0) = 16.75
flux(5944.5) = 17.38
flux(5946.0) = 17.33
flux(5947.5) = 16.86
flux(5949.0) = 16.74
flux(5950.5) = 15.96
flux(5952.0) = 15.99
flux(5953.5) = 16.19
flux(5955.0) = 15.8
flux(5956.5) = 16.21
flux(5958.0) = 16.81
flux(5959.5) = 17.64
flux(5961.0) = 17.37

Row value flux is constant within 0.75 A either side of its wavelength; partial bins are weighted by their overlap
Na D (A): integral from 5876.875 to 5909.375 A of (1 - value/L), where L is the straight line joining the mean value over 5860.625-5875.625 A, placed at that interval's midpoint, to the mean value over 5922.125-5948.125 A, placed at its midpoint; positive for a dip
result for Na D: 3.3 A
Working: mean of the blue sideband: 16.9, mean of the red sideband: 16.8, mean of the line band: 15.1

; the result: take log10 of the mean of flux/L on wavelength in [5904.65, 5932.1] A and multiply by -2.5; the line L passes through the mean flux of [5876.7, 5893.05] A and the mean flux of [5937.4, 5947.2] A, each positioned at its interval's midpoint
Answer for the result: -0.02 mag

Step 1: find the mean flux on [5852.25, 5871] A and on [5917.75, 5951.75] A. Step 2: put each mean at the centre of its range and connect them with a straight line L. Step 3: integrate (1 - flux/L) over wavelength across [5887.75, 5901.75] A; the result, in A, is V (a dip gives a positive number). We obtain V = 2.8 A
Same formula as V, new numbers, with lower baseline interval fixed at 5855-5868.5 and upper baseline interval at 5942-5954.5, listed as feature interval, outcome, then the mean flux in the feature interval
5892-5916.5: 2.0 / 15.3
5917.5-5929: 0.0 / 16.7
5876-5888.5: 0.4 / 16.2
